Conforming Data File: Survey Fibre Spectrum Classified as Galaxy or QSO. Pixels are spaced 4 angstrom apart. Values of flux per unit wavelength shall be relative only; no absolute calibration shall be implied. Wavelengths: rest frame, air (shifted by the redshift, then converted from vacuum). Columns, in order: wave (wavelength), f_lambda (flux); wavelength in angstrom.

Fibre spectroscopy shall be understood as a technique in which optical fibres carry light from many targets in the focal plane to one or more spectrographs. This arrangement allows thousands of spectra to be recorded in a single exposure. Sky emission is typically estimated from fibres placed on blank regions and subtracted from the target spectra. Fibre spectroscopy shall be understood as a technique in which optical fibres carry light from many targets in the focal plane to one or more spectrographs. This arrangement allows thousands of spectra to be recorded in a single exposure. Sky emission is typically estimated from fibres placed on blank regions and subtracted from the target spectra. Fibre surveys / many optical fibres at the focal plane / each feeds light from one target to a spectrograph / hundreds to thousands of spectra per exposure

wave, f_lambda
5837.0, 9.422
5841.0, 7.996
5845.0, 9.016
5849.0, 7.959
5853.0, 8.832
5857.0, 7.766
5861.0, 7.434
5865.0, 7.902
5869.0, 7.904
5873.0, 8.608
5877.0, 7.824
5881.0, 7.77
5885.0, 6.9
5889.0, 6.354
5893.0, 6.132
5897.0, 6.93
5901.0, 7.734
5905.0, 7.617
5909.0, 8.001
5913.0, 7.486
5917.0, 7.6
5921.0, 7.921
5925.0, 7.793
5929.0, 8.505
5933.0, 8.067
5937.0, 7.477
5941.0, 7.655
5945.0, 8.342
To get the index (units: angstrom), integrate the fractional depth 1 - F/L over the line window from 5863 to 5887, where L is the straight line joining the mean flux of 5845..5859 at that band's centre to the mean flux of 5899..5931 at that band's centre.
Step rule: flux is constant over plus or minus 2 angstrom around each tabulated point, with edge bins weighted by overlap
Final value 0.9 angstrom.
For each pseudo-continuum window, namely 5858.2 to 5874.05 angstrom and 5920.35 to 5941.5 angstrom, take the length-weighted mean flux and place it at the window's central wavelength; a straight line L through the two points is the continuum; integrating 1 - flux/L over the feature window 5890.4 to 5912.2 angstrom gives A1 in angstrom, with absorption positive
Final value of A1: 1.8 angstrom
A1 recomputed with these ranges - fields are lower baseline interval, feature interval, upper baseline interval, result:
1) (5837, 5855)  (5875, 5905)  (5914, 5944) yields 3.9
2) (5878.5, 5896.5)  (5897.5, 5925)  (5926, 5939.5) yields -0.9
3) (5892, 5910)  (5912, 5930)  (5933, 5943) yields -0.8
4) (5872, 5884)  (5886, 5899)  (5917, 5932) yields 2.4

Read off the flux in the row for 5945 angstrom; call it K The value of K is 8.342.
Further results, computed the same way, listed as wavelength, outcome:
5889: 6.354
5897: 6.93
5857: 7.766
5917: 7.6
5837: 9.422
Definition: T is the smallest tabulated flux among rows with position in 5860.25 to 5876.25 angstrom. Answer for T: 7.434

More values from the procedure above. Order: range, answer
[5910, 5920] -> 7.486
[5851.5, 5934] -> 6.132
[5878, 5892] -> 6.354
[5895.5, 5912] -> 6.93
